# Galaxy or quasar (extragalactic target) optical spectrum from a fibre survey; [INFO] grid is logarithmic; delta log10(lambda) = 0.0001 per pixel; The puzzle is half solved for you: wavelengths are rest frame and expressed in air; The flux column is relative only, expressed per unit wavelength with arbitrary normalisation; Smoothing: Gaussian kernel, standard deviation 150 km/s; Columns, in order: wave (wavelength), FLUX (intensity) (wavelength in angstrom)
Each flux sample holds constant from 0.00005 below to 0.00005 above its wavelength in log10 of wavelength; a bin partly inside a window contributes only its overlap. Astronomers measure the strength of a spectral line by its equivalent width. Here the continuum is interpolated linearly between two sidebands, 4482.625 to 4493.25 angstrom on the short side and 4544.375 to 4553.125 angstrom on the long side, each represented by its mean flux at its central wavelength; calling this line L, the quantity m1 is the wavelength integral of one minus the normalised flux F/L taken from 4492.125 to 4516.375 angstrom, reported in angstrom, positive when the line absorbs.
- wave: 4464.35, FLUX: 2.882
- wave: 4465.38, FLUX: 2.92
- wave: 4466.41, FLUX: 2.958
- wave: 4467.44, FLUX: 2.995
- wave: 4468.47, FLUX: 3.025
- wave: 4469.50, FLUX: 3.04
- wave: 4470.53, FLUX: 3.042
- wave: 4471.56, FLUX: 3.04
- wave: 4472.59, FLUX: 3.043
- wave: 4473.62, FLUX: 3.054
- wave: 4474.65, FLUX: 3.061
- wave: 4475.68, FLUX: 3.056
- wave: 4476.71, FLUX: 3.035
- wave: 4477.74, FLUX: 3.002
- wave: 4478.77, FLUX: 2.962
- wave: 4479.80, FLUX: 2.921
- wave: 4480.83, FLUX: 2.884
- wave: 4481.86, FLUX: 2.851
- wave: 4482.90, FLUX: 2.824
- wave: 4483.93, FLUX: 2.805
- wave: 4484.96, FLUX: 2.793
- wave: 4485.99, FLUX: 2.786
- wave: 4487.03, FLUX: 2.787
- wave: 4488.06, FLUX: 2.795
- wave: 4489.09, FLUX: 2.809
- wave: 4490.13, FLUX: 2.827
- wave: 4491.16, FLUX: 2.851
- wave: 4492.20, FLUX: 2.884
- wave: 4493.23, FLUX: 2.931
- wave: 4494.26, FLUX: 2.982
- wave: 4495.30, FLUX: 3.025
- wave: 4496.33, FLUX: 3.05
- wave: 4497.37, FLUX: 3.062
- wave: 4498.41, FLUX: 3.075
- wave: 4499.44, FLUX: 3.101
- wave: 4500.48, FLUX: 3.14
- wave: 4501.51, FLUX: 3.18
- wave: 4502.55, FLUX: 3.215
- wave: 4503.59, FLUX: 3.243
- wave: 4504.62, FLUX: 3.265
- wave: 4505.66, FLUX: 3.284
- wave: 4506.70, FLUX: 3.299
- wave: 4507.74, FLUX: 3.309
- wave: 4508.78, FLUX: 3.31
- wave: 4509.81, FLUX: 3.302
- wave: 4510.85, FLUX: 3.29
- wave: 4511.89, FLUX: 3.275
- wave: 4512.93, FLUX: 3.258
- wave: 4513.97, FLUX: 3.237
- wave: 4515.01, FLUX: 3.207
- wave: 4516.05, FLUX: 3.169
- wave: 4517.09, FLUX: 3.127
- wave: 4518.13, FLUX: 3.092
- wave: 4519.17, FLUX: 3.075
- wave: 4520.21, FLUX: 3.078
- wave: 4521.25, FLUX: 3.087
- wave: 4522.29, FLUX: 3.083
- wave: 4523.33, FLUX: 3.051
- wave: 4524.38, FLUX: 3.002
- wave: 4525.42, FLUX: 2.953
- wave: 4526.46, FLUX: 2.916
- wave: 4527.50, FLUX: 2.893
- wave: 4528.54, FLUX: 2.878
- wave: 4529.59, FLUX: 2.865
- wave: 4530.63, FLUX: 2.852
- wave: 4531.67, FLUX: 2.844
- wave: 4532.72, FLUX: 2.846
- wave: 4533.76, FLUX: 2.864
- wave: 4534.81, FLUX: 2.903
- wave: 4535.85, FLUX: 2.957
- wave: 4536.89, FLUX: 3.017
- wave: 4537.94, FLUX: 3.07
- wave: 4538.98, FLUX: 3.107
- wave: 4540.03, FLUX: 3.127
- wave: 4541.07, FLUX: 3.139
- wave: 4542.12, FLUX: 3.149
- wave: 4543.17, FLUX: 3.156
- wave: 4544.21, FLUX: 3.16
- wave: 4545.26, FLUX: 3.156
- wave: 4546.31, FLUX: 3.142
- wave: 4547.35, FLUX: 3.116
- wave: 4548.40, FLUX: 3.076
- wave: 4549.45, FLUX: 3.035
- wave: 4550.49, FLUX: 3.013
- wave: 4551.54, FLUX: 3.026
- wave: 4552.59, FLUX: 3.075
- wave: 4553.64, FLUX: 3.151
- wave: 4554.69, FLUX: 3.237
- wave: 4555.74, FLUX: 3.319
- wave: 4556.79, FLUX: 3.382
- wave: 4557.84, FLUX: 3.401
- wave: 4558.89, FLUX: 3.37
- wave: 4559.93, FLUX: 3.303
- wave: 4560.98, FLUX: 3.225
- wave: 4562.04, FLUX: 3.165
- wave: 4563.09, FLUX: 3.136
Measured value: -2.4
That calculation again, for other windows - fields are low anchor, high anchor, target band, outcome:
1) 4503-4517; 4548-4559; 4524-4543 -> 1.47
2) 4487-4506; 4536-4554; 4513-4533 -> 0.30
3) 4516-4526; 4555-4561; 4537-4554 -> 0.76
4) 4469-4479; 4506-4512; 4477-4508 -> 1.76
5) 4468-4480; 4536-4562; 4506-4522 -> -0.56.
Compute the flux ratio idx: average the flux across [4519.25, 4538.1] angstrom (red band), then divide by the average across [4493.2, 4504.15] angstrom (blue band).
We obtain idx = 0.95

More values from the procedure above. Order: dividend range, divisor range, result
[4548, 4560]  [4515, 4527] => 1.04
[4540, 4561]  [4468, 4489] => 1.08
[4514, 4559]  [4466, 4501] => 1.04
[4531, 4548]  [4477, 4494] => 1.06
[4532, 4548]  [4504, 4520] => 0.95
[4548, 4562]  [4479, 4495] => 1.12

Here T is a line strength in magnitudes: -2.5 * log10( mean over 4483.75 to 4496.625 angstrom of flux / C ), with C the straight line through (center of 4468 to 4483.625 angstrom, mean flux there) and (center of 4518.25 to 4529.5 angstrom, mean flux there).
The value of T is 0.044 mag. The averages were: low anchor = 2.99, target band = 2.87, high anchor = 3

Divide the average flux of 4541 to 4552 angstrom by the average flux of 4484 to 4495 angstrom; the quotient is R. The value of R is 1.09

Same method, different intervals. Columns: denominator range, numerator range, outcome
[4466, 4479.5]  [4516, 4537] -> 0.98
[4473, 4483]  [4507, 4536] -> 1.03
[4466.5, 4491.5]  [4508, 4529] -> 1.06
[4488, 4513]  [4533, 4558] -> 1.00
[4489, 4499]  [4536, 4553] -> 1.05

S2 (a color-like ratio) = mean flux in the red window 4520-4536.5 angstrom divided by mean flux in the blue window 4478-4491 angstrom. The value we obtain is 1.0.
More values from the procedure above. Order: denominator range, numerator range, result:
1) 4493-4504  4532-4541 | 0.97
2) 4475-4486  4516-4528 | 1.04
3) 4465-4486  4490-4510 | 1.05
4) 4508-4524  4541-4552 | 0.98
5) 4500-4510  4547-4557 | 0.96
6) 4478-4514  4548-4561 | 1.05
